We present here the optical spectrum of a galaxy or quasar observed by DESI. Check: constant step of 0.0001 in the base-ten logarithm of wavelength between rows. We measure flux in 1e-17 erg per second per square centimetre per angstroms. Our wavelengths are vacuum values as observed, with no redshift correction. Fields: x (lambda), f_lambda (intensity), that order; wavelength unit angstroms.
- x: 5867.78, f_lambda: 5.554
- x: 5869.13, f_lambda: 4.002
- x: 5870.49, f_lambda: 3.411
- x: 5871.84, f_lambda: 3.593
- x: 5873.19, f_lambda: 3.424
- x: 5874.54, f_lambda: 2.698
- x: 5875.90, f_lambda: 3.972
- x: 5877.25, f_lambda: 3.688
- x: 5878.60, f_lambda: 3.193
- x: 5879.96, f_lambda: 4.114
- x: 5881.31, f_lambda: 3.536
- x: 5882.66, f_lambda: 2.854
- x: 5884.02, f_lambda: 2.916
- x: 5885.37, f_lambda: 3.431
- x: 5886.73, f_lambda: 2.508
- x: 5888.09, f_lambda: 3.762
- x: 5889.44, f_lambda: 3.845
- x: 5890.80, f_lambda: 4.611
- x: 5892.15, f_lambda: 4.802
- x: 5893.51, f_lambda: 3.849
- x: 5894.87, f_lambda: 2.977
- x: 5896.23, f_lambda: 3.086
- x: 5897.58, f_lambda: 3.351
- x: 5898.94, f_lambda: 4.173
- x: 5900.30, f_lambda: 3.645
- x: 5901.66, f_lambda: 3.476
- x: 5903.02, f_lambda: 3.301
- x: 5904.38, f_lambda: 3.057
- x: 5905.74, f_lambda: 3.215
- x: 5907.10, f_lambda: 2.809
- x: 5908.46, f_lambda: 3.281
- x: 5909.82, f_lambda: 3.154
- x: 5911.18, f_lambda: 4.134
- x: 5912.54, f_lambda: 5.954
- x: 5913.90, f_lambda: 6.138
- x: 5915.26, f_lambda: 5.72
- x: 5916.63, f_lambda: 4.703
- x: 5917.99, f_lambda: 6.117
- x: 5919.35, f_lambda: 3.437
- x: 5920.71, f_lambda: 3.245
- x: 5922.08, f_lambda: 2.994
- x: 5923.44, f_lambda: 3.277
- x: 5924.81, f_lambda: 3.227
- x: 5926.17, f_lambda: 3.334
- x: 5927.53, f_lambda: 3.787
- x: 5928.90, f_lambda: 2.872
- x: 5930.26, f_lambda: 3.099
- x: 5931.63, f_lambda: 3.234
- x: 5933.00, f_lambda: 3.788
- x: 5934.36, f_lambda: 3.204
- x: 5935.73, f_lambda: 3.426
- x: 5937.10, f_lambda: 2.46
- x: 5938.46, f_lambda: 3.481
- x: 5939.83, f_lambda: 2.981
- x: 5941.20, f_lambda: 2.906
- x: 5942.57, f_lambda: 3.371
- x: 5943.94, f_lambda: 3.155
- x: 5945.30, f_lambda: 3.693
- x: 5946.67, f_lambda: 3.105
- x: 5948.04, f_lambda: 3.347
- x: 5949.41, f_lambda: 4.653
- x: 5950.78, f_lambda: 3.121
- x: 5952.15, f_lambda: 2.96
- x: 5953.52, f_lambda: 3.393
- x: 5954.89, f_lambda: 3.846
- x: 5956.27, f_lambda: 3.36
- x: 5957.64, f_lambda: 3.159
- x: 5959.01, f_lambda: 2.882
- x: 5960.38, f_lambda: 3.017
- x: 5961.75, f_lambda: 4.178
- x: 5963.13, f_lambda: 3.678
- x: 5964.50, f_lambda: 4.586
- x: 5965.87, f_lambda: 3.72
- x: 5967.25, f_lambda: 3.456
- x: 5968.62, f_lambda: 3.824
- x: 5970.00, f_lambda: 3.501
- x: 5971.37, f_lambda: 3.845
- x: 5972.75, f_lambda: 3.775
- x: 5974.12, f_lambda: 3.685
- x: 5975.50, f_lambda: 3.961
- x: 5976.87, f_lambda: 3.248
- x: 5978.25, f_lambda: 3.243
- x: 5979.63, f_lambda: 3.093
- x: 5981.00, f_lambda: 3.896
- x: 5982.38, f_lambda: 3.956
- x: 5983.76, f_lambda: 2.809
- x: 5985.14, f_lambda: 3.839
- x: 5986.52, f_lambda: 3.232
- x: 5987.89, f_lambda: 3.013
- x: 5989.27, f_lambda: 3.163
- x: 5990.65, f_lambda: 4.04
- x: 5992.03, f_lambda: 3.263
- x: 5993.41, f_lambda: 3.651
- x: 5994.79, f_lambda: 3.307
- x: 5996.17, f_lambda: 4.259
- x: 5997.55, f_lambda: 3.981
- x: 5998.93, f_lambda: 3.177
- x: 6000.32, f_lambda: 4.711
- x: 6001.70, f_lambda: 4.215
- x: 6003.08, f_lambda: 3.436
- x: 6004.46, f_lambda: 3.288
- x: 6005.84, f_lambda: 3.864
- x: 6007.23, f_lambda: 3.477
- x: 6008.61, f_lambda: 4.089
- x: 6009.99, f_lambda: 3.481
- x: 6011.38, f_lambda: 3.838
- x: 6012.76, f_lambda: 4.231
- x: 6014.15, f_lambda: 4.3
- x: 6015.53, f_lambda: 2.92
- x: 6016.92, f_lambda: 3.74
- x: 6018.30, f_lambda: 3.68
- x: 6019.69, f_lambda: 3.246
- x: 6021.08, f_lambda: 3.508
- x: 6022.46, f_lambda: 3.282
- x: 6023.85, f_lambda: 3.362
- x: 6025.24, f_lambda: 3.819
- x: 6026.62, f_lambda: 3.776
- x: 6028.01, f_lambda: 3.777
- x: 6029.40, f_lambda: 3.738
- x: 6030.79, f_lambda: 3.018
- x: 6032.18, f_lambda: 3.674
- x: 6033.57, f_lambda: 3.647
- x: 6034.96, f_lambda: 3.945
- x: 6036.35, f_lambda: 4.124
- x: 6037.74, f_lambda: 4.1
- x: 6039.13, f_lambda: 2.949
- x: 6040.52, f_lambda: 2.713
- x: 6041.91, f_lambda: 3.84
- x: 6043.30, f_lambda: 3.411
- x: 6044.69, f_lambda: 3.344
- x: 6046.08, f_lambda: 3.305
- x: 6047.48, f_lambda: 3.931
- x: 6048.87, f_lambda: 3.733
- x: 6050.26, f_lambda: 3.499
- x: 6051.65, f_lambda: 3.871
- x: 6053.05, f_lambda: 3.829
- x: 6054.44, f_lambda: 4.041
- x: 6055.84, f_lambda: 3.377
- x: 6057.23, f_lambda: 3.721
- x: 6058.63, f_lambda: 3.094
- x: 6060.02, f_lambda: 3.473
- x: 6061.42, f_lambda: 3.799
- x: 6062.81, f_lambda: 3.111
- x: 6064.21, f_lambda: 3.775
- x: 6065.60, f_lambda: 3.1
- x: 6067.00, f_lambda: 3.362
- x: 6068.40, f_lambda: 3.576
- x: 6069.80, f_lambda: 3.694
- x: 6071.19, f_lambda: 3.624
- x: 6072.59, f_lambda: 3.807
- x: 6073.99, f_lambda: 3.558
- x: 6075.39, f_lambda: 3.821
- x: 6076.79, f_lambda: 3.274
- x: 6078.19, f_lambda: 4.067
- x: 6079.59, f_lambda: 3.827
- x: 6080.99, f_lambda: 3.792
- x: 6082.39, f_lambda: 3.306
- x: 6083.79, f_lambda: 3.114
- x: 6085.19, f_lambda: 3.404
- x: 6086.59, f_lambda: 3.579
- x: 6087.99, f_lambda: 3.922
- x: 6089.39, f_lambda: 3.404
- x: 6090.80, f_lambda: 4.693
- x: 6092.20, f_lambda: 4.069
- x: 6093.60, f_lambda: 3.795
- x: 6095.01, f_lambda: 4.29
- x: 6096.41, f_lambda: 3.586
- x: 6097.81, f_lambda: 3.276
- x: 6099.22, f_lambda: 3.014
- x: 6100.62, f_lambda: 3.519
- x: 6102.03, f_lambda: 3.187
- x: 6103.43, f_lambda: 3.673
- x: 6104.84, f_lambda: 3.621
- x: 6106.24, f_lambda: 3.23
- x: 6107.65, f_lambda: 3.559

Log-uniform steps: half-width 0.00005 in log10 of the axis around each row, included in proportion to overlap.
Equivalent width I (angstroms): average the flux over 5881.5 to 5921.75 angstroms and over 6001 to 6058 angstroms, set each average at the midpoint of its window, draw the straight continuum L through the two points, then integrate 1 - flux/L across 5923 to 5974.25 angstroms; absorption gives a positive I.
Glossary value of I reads 4.5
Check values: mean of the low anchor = 3.84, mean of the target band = 3.43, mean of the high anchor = 3.64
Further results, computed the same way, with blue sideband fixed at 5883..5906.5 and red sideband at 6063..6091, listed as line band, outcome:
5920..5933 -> 1.00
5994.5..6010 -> -1.00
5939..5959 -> 1.12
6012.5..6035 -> -0.17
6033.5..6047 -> 0.18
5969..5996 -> 0.30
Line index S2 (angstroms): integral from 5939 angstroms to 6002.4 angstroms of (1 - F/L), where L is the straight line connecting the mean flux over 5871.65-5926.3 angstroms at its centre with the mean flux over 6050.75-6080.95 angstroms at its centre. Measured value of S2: 2.2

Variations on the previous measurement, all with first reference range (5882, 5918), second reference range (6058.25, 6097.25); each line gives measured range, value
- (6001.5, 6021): 0.20 angstroms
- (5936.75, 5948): 1.84 angstroms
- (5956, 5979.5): 1.12 angstroms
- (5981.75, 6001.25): 0.70 angstroms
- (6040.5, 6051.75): 0.41 angstroms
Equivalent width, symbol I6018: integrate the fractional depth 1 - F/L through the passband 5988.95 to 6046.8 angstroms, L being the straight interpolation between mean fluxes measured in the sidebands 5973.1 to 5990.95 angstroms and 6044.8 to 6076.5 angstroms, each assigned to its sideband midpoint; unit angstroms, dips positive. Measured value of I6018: -1.9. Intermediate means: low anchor 3.47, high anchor 3.59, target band 3.64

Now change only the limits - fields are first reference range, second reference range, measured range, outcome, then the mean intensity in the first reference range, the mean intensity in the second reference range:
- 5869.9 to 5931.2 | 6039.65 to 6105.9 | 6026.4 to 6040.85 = 0.03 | 3.68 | 3.59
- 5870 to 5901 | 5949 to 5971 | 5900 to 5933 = -2.29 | 3.54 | 3.57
